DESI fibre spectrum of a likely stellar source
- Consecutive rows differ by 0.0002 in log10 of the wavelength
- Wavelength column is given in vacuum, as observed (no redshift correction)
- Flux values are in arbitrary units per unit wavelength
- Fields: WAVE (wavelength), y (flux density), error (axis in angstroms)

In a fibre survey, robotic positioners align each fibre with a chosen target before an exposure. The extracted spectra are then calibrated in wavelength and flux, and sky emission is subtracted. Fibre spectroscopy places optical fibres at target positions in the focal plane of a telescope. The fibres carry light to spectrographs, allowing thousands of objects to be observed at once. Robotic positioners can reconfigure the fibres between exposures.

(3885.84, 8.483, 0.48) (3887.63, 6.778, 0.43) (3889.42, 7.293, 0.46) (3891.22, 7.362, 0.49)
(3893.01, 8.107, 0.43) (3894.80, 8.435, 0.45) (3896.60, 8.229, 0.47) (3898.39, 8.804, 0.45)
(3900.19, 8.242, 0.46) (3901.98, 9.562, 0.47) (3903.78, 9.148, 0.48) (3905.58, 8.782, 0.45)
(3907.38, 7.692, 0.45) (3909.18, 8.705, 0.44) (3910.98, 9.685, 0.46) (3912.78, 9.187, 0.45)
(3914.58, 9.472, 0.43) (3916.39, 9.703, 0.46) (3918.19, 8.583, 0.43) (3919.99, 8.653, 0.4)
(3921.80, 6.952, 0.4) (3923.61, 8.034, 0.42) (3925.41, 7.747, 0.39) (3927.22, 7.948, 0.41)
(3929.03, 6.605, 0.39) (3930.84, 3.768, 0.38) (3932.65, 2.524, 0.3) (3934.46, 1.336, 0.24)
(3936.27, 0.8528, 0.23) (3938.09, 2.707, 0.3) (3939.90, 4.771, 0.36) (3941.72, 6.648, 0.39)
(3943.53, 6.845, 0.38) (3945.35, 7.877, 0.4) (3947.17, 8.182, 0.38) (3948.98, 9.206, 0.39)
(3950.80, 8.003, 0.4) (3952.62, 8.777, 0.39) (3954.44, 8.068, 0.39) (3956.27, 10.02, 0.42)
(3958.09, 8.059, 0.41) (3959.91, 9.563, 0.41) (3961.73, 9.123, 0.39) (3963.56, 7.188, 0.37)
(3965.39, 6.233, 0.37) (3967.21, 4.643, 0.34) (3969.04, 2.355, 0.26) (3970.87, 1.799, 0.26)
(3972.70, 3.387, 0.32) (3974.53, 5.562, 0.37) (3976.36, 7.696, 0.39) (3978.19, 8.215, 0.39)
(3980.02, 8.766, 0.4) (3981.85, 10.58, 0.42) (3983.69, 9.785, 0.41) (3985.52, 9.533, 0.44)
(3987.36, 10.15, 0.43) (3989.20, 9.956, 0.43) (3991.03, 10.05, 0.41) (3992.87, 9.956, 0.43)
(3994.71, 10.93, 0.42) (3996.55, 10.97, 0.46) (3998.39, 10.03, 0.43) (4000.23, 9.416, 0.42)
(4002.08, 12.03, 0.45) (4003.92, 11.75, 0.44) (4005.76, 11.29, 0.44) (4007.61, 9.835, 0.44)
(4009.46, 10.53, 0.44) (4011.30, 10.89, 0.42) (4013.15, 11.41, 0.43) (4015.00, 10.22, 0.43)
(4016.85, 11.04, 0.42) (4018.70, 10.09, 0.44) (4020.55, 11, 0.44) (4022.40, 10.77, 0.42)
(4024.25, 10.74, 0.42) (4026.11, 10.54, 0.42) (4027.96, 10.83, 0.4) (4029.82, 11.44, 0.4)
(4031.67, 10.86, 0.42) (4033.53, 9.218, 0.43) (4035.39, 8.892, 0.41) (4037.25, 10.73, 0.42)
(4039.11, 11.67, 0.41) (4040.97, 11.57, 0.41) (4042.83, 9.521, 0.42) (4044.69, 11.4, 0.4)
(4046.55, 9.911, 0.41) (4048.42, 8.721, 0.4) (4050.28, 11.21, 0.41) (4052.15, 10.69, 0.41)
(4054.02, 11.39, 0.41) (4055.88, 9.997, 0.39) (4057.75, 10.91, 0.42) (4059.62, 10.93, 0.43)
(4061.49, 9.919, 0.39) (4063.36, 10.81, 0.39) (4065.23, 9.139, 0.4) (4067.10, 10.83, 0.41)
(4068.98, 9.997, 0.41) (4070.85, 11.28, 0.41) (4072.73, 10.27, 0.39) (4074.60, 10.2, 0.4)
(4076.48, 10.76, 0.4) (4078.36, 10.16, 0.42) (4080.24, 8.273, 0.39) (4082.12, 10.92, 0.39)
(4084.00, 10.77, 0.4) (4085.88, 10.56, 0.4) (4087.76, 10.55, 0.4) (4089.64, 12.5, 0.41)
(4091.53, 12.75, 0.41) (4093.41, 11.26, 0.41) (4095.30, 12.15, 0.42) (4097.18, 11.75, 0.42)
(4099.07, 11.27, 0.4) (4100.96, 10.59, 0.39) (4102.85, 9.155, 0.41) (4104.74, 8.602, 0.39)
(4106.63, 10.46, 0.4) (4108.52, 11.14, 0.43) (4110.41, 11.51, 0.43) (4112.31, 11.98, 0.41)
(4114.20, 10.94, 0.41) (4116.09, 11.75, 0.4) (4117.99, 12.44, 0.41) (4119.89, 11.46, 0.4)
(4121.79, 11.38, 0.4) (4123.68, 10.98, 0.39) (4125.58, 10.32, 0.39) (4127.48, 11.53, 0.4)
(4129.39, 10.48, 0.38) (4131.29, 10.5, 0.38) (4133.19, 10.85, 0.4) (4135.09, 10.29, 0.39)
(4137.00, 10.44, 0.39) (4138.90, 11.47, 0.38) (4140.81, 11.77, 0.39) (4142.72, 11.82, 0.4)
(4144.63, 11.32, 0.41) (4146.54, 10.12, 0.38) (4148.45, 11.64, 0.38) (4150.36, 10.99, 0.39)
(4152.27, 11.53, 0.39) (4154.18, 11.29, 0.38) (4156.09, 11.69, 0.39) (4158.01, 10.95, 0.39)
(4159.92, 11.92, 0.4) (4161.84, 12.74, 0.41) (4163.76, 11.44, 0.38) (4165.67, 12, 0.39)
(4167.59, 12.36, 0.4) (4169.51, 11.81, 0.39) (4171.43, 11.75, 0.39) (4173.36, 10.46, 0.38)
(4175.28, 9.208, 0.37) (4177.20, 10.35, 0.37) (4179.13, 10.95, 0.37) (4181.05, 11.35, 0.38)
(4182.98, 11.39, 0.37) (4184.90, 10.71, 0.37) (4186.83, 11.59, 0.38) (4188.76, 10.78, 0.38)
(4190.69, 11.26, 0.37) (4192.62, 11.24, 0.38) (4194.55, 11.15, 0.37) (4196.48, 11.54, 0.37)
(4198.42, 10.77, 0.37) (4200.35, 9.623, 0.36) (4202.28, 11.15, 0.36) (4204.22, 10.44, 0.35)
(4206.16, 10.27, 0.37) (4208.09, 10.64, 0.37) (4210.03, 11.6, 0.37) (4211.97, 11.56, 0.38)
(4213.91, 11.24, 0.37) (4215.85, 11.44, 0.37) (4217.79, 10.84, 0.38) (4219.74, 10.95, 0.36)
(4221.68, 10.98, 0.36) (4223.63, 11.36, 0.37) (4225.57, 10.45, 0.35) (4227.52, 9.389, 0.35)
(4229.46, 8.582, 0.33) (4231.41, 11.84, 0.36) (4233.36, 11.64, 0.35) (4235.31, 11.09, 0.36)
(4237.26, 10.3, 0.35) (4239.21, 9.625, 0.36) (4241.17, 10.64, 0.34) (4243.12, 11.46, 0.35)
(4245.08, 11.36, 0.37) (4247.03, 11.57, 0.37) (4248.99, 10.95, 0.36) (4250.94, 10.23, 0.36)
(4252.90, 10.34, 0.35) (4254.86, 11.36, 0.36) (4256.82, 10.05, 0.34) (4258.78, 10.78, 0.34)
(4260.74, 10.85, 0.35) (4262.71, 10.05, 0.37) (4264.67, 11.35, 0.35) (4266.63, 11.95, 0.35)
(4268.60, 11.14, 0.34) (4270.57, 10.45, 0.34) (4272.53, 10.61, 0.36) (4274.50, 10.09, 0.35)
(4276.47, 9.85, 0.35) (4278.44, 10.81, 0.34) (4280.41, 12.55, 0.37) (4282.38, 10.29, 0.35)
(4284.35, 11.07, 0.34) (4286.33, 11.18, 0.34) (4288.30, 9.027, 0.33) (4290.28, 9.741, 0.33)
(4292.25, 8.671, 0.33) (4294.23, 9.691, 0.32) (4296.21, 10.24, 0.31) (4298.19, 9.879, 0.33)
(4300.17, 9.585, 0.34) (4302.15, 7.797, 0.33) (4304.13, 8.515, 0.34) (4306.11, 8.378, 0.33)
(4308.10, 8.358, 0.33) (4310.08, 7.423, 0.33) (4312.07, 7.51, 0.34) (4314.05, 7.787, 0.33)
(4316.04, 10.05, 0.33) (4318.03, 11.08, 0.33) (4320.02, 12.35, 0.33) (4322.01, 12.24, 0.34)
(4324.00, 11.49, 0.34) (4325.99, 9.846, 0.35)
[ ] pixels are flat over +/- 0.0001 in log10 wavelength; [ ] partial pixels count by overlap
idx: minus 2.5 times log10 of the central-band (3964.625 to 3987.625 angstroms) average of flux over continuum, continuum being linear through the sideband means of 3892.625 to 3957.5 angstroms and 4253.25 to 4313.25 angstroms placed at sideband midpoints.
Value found 0.16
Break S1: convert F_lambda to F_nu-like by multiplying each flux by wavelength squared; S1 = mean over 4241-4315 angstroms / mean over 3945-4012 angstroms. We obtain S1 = 1.3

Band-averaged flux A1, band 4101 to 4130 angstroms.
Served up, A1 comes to 10.9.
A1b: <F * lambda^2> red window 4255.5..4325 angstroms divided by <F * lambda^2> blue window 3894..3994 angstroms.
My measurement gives 1.59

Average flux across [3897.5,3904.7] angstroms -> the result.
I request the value 8.94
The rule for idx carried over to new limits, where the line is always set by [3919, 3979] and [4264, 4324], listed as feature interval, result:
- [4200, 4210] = -0.17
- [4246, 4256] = -0.14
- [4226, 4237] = -0.13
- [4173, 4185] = -0.21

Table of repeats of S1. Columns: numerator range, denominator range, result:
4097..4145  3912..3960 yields 1.72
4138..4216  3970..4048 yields 1.23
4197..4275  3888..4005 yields 1.59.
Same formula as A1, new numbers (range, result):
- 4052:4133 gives 10.8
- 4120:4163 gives 11.2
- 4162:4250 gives 11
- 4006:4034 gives 10.7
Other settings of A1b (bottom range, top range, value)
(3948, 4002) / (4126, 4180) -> 1.48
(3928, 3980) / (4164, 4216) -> 2.03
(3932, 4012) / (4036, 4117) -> 1.43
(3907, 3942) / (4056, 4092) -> 1.74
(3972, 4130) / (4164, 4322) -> 1.10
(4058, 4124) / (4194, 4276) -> 1.07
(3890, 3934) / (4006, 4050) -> 1.41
